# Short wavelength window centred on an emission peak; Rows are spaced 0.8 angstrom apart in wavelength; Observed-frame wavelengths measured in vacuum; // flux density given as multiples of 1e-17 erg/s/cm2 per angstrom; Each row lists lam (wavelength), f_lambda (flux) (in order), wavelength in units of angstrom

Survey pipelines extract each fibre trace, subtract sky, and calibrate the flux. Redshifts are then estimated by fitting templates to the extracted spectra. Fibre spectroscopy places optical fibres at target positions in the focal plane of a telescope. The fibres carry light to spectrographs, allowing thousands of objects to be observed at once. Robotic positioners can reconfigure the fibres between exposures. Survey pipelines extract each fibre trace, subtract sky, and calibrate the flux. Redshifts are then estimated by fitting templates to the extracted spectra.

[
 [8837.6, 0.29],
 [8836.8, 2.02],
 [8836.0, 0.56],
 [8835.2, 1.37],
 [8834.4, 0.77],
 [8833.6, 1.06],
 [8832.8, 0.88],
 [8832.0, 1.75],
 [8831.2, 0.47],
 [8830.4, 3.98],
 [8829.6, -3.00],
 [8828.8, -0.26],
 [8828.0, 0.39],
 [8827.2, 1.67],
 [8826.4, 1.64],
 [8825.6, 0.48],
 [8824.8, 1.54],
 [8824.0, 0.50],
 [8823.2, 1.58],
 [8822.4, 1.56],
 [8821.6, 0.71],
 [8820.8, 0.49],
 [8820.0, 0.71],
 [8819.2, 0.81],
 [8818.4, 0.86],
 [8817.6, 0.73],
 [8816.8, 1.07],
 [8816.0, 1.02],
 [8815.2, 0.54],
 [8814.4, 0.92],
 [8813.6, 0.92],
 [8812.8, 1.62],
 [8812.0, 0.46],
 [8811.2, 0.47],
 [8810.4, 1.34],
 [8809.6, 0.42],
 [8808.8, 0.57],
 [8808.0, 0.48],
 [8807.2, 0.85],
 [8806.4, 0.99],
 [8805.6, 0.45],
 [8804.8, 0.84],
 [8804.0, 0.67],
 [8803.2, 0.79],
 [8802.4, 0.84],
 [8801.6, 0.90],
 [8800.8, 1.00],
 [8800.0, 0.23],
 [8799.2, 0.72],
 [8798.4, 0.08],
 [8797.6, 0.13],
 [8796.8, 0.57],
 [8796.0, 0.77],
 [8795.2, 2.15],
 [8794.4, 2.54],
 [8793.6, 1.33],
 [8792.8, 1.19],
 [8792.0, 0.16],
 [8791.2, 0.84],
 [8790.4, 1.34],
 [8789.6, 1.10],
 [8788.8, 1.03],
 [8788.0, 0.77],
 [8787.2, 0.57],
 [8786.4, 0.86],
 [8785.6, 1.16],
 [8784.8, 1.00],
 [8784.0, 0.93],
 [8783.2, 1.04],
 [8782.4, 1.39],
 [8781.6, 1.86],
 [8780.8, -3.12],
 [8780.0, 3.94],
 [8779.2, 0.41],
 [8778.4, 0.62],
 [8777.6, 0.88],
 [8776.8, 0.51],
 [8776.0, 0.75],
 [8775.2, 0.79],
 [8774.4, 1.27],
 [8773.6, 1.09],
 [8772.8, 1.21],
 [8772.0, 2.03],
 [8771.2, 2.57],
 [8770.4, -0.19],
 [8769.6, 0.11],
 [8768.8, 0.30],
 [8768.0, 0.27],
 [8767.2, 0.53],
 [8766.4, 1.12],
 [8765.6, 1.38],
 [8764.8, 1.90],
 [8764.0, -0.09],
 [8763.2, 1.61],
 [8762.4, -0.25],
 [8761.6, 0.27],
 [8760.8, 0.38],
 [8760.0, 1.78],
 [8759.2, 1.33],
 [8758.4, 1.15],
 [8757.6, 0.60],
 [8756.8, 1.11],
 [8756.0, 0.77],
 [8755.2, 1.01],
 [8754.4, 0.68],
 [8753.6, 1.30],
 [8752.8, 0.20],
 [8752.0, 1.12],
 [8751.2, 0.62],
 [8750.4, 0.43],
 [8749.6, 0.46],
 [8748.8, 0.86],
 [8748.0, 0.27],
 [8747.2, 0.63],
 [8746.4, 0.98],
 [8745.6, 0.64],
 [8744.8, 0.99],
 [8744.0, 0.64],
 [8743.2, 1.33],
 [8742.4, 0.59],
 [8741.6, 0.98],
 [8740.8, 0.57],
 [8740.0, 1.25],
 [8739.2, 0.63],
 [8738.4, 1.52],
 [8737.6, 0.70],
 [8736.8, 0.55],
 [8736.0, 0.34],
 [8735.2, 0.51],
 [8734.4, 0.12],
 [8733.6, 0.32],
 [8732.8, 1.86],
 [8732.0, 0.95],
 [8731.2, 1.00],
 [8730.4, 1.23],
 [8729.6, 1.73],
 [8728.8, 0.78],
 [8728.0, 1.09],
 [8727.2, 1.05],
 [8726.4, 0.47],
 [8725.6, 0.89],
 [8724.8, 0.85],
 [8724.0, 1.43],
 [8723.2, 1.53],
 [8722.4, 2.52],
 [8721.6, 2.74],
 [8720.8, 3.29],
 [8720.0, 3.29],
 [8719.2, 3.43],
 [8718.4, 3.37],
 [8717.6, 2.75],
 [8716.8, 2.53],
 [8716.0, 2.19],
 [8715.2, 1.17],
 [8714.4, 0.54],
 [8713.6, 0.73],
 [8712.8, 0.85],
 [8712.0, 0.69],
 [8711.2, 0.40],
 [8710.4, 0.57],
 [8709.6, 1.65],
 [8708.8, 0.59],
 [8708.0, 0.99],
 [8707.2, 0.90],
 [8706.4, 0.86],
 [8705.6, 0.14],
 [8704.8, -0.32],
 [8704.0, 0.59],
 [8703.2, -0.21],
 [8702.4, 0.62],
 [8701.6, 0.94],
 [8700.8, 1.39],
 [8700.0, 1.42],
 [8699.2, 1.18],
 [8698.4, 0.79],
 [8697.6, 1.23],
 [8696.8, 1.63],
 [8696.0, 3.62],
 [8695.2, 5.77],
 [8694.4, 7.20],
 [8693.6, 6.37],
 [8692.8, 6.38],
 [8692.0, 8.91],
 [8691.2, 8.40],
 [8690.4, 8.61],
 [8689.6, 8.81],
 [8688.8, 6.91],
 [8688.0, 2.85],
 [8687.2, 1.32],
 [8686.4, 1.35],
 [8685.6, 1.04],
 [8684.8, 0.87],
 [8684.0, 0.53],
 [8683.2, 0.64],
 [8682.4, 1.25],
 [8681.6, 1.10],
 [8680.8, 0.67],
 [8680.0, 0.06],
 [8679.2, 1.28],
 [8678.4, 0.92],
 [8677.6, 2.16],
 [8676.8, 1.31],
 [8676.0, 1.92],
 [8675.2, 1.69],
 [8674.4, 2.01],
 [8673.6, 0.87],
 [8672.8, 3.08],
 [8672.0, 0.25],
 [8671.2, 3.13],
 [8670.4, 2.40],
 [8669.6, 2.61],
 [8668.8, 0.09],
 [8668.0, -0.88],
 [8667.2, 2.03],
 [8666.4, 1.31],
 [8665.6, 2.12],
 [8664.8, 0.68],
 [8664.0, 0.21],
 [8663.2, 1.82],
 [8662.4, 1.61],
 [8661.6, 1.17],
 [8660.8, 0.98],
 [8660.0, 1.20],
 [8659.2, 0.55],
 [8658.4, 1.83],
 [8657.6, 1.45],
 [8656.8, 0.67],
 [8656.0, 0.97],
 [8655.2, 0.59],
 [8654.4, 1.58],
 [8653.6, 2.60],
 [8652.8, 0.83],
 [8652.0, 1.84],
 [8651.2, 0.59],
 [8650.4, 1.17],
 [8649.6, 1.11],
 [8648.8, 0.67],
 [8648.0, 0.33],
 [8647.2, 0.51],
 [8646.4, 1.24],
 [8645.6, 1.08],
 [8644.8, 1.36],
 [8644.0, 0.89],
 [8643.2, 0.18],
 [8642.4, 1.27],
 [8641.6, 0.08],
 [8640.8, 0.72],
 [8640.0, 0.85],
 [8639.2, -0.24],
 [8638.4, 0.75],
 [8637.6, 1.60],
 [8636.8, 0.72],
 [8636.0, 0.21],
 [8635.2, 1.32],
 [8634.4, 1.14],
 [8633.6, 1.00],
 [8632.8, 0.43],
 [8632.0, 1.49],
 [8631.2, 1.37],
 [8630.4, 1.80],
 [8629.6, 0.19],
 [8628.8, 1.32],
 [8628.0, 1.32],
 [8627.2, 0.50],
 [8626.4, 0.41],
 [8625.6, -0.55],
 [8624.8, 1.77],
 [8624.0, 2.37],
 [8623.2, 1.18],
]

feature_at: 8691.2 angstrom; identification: H-alpha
